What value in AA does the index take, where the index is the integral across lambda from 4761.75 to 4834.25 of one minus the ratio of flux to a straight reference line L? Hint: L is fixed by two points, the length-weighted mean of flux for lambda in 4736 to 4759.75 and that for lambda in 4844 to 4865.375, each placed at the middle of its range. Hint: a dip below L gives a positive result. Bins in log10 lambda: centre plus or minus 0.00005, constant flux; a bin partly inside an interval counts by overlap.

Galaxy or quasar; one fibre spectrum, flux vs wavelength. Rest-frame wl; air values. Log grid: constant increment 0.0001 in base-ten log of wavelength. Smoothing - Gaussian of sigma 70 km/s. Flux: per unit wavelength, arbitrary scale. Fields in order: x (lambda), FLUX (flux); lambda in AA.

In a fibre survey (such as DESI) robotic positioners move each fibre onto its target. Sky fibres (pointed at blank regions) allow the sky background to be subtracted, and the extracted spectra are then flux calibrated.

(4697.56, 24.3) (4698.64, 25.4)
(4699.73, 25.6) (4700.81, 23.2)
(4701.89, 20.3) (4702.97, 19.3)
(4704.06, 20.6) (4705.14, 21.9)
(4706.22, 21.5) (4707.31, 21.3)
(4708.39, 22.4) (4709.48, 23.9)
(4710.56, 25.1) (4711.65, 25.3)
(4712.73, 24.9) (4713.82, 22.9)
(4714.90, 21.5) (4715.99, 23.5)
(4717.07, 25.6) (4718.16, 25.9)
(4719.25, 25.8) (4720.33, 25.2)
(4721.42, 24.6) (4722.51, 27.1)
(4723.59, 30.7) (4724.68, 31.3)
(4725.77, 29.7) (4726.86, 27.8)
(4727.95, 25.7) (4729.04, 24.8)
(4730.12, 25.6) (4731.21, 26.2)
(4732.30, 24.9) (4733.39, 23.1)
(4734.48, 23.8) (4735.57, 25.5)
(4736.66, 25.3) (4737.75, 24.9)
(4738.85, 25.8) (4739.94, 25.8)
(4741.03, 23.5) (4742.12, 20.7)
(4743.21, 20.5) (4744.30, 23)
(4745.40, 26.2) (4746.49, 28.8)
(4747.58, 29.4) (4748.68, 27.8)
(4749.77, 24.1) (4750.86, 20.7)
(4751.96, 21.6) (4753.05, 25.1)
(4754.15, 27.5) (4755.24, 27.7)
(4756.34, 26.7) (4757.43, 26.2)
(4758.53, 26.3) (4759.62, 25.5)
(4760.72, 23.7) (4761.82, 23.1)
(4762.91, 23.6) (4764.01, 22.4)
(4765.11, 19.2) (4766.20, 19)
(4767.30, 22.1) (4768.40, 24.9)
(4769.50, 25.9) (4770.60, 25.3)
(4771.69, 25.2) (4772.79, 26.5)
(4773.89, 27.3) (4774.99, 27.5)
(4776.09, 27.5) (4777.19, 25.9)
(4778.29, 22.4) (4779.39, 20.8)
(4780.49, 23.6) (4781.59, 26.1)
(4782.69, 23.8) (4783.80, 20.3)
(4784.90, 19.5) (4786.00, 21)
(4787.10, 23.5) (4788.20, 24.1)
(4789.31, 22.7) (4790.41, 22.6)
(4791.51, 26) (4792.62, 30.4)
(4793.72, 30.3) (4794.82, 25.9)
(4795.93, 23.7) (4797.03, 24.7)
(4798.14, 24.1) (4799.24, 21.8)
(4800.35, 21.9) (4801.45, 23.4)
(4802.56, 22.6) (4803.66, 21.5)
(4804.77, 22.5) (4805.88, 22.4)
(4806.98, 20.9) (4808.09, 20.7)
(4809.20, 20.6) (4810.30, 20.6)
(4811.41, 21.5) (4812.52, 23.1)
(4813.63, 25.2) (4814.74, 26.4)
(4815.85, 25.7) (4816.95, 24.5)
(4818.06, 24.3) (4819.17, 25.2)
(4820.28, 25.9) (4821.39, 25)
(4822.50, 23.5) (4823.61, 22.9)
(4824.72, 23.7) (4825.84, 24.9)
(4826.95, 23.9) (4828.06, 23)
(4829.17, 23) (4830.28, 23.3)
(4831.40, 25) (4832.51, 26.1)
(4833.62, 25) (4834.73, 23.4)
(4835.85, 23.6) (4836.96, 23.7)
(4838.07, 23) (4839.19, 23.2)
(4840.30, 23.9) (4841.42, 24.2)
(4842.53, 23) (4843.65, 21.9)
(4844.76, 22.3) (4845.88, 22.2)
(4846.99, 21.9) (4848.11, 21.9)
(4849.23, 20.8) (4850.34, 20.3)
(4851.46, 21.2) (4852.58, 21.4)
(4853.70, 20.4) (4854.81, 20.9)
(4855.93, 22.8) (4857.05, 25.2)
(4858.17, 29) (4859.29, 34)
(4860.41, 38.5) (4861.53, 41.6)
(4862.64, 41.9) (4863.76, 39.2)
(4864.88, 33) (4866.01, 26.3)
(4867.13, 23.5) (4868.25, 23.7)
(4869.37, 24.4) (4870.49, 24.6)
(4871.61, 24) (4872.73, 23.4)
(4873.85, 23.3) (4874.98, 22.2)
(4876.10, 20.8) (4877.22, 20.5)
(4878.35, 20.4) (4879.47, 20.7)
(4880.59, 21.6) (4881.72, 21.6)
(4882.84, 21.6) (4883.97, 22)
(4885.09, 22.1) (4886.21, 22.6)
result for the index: 6.42 AA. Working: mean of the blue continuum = 25.1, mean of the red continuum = 27.2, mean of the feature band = 23.8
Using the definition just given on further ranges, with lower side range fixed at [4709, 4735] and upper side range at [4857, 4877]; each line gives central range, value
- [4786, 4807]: 2.54 AA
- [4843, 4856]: 3.17 AA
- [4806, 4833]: 3.95 AA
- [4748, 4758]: 0.37 AA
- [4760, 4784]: 2.46 AA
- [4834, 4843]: 1.47 AA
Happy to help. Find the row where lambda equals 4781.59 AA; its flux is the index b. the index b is 26.1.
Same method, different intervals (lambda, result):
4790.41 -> 22.6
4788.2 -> 24.1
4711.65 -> 25.3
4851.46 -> 21.2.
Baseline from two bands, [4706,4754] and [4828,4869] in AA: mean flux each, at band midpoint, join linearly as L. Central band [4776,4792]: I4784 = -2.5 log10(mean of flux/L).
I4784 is 0.09 mag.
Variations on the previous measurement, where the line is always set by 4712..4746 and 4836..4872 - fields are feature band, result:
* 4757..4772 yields 0.08 mag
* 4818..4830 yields 0.07 mag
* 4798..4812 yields 0.17 mag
